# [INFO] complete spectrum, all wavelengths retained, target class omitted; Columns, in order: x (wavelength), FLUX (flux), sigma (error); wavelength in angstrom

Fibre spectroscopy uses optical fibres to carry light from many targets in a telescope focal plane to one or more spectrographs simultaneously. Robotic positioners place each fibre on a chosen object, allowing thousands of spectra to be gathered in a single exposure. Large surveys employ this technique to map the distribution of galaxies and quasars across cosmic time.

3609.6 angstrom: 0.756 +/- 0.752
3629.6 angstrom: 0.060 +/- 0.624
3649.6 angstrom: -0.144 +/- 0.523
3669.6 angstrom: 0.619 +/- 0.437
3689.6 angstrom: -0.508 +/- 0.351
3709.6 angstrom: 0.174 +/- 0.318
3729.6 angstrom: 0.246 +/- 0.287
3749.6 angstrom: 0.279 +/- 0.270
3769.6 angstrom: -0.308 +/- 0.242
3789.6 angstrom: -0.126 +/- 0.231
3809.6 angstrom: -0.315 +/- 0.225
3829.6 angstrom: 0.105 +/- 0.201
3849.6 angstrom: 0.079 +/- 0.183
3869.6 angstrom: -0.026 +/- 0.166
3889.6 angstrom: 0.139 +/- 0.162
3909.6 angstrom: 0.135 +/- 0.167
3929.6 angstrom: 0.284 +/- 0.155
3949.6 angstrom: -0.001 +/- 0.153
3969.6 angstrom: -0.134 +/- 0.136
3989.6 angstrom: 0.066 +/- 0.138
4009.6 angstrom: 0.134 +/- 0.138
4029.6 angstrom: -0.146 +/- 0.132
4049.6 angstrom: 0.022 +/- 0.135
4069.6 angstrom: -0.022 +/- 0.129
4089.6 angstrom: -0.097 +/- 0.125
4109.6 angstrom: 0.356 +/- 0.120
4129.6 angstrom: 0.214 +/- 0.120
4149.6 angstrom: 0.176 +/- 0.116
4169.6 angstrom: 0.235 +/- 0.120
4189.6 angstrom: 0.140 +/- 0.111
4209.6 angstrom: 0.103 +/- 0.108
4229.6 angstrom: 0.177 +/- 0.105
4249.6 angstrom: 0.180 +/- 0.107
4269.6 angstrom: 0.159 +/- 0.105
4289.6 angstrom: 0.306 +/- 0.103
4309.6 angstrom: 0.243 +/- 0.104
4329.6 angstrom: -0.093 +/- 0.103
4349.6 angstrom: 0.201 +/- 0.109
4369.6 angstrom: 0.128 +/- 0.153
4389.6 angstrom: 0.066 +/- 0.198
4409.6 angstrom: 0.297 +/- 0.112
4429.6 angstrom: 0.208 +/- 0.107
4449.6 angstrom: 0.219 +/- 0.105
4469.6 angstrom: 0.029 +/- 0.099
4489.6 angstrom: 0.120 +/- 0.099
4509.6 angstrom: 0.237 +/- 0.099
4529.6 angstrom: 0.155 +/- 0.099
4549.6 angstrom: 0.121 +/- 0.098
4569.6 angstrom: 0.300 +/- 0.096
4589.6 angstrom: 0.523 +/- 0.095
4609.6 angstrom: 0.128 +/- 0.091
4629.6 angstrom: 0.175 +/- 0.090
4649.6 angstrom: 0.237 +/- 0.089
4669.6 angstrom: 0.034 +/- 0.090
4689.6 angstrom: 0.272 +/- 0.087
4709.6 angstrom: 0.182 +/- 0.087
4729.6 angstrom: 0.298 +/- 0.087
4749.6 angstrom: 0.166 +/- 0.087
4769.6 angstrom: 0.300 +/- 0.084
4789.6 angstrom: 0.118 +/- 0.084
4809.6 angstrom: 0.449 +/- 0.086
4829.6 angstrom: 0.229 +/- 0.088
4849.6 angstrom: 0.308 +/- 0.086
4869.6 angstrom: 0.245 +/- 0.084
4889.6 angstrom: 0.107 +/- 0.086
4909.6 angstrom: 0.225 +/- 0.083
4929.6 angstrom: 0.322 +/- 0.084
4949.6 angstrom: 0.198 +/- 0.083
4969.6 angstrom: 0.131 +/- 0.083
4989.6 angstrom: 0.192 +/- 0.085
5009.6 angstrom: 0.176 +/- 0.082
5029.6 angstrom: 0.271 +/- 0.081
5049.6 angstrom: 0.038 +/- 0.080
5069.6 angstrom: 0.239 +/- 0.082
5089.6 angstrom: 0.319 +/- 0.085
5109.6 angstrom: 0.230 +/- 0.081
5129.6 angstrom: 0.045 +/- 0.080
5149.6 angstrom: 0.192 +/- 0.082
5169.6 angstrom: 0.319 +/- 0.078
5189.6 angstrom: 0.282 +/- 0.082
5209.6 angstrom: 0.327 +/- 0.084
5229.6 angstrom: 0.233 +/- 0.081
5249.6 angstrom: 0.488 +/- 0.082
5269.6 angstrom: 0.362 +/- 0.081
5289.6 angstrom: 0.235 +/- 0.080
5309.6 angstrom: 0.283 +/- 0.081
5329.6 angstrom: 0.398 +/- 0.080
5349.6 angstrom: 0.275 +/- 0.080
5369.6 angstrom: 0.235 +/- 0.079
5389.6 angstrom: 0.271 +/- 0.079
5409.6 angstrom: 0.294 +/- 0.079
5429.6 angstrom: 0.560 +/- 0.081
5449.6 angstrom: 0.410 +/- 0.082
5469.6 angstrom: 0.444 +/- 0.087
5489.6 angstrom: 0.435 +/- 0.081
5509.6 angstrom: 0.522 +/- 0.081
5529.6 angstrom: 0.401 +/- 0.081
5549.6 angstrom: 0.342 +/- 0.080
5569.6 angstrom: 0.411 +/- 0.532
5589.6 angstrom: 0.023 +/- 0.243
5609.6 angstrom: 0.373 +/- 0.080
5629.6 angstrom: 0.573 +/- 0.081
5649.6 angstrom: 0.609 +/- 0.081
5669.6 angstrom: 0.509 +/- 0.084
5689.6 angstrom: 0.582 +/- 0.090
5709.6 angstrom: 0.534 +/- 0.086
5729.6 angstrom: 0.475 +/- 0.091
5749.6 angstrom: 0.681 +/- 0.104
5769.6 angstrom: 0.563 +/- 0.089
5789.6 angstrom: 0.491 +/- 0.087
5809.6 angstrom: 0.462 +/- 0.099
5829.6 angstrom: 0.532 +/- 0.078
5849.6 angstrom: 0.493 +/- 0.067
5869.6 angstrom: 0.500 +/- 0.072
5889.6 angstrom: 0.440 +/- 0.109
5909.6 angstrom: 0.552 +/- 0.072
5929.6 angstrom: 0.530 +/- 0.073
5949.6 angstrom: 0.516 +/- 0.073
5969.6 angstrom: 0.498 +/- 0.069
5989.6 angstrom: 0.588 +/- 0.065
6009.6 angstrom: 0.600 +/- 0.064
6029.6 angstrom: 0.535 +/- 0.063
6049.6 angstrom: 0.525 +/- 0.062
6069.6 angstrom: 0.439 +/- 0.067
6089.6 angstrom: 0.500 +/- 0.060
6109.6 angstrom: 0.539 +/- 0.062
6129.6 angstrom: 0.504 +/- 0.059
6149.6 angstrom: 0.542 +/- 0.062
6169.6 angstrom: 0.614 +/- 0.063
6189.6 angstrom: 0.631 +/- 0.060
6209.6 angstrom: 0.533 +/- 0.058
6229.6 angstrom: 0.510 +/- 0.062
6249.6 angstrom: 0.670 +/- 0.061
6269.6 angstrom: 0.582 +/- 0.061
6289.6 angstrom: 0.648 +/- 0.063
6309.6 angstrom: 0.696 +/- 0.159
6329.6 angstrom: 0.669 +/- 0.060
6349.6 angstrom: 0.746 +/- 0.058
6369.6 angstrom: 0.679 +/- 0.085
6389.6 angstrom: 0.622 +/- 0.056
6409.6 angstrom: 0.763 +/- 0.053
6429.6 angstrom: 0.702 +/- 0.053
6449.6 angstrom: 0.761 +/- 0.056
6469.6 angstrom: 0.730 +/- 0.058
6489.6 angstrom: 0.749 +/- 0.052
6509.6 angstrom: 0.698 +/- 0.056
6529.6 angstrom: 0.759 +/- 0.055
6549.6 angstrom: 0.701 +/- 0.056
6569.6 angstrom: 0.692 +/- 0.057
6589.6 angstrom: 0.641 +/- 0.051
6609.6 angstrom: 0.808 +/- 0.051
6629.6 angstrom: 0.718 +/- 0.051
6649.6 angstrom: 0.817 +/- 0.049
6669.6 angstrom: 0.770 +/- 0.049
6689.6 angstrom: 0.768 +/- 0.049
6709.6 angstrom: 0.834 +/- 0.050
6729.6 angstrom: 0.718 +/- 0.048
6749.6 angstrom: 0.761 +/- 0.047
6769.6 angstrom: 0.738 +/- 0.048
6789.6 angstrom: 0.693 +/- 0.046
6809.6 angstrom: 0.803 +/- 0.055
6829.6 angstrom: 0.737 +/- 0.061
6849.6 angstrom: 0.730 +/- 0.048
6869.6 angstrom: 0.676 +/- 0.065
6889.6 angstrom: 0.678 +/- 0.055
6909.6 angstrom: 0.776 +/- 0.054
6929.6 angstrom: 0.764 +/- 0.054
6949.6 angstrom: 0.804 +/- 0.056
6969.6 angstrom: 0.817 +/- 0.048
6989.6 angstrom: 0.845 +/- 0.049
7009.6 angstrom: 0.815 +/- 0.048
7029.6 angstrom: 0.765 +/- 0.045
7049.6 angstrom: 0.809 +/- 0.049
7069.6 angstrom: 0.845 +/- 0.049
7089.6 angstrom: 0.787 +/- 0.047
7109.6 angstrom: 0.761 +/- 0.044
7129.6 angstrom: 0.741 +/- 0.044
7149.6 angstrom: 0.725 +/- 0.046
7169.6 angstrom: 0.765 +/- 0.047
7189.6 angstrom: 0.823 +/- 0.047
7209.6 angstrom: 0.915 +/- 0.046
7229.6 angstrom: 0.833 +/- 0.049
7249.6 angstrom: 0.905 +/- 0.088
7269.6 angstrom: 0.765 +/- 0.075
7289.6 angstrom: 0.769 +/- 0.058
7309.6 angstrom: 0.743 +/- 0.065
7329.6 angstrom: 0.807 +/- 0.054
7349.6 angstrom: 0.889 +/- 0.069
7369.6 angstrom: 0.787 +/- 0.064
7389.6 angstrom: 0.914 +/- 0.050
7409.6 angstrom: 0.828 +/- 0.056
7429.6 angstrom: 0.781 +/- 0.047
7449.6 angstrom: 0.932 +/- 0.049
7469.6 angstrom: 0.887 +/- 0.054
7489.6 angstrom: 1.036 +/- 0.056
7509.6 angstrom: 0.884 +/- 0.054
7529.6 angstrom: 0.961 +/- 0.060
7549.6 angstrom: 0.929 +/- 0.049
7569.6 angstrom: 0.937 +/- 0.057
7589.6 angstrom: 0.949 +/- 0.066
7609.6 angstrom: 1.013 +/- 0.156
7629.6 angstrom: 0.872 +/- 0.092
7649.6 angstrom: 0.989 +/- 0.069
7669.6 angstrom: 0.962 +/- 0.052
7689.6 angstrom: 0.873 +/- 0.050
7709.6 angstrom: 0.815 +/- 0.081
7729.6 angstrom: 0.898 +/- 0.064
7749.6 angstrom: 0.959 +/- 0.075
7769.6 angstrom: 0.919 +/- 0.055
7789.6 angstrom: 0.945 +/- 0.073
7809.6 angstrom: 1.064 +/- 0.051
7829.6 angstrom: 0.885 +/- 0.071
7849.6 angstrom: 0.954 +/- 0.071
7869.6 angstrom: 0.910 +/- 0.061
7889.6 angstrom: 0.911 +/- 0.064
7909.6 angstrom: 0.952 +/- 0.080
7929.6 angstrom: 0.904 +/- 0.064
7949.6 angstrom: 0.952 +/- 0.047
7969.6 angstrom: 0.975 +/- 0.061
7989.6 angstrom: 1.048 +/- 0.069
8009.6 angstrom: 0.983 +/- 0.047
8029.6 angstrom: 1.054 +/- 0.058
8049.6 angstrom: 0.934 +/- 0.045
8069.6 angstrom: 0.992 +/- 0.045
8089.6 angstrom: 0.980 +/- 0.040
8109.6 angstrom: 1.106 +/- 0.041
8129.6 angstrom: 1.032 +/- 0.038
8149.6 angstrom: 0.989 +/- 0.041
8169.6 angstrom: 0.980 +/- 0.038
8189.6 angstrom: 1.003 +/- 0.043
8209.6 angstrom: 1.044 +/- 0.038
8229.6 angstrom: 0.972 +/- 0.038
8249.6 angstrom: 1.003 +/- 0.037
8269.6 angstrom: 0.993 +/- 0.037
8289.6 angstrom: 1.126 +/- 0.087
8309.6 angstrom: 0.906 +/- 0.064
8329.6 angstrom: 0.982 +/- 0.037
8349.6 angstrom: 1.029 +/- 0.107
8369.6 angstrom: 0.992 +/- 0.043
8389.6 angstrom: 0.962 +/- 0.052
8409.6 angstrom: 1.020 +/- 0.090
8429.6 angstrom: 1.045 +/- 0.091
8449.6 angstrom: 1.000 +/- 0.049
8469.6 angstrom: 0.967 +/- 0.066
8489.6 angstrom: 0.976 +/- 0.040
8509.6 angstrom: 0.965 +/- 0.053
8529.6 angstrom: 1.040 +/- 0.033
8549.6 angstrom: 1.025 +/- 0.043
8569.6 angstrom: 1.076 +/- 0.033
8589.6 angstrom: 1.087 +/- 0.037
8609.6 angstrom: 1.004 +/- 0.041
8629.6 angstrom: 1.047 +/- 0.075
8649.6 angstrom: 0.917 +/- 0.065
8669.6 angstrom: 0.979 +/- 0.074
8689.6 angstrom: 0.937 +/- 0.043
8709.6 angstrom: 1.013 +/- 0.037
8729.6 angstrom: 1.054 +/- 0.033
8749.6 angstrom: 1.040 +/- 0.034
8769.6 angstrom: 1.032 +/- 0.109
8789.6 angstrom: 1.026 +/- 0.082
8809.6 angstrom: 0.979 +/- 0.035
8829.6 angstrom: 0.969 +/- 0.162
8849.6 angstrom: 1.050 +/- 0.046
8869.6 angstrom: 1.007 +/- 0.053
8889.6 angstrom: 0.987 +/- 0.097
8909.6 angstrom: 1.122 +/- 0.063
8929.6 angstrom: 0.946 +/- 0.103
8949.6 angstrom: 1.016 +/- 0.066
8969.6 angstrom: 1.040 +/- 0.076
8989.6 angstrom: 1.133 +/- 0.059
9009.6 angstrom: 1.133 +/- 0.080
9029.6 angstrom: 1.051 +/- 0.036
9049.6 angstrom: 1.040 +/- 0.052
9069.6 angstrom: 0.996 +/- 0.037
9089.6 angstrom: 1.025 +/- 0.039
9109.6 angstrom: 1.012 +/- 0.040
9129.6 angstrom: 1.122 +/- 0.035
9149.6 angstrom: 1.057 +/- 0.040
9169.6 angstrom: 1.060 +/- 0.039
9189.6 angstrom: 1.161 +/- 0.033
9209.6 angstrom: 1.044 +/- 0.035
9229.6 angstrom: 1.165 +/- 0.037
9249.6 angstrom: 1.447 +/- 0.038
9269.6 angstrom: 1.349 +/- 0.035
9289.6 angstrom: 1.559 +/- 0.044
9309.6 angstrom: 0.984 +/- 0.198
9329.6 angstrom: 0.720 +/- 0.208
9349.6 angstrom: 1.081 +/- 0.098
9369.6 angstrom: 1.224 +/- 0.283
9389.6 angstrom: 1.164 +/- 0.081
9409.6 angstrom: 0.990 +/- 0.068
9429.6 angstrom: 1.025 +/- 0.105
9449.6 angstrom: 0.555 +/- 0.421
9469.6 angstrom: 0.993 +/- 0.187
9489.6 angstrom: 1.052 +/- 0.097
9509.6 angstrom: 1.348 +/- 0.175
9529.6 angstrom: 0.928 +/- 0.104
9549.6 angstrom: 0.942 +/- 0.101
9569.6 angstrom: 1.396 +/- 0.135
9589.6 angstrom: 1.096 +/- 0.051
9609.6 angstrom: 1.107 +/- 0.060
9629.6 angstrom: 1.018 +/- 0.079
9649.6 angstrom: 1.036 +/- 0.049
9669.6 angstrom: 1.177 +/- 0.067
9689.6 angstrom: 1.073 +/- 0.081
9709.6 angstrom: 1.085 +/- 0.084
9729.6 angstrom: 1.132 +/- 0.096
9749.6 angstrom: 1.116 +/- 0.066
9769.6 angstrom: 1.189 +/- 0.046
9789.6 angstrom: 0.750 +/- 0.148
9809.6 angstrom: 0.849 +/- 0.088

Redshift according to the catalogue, 0.410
